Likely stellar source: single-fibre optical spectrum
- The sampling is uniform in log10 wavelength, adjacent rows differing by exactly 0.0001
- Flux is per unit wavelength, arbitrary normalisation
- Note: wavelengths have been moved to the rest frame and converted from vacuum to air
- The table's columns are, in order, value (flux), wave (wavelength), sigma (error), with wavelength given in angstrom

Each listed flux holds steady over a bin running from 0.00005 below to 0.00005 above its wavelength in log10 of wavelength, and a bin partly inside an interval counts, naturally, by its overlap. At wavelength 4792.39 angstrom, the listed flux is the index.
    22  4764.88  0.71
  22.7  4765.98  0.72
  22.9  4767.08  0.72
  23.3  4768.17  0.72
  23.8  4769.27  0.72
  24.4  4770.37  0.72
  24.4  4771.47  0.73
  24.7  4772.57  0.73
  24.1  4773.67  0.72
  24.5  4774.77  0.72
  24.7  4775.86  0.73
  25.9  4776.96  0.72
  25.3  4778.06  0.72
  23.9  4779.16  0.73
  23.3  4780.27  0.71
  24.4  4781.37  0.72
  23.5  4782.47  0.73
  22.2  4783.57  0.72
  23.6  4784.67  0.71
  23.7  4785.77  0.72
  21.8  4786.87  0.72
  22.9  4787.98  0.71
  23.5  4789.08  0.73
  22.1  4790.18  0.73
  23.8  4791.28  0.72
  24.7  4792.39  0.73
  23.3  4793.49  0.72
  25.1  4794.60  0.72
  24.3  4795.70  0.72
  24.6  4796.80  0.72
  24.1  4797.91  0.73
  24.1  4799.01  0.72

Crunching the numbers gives 24.7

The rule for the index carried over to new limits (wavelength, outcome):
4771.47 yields 24.4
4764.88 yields 22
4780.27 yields 23.3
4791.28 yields 23.8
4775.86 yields 24.7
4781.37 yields 24.4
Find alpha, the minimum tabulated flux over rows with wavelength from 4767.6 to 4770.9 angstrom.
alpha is 23.3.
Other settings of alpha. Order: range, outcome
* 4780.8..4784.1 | 22.2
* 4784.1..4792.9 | 21.8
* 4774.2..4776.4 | 24.5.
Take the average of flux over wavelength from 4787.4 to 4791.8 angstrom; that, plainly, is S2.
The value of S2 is 23.1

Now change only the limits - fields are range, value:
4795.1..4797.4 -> 24.5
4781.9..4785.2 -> 23.1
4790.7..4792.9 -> 24.2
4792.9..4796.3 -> 24.3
